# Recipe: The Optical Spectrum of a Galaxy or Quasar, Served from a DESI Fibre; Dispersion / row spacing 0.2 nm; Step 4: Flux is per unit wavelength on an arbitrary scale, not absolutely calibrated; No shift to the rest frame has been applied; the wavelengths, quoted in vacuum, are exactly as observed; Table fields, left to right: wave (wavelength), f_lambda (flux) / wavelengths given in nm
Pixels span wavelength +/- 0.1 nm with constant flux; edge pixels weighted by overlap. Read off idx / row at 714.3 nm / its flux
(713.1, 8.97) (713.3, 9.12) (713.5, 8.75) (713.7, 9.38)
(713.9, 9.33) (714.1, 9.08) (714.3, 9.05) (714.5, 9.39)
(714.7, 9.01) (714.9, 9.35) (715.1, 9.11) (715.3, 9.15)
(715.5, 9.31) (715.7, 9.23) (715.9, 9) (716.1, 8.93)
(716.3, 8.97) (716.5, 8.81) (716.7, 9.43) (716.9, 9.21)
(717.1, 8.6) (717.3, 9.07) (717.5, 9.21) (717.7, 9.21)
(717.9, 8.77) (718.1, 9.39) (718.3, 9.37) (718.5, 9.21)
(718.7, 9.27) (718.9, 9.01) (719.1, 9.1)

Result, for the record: 9.05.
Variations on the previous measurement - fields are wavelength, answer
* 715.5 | 9.31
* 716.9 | 9.21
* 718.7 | 9.27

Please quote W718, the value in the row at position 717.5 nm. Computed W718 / 9.21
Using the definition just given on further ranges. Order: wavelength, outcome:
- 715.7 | 9.23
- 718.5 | 9.21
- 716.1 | 8.93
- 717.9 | 8.77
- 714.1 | 9.08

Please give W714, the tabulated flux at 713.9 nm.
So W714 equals 9.33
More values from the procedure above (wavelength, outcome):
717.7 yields 9.21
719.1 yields 9.1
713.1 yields 8.97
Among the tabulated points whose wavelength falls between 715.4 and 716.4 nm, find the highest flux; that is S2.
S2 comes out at 9.31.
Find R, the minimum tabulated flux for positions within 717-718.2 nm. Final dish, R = 8.6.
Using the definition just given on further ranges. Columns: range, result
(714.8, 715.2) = 9.11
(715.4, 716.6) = 8.81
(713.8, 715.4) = 9.01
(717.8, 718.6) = 8.77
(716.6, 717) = 9.21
